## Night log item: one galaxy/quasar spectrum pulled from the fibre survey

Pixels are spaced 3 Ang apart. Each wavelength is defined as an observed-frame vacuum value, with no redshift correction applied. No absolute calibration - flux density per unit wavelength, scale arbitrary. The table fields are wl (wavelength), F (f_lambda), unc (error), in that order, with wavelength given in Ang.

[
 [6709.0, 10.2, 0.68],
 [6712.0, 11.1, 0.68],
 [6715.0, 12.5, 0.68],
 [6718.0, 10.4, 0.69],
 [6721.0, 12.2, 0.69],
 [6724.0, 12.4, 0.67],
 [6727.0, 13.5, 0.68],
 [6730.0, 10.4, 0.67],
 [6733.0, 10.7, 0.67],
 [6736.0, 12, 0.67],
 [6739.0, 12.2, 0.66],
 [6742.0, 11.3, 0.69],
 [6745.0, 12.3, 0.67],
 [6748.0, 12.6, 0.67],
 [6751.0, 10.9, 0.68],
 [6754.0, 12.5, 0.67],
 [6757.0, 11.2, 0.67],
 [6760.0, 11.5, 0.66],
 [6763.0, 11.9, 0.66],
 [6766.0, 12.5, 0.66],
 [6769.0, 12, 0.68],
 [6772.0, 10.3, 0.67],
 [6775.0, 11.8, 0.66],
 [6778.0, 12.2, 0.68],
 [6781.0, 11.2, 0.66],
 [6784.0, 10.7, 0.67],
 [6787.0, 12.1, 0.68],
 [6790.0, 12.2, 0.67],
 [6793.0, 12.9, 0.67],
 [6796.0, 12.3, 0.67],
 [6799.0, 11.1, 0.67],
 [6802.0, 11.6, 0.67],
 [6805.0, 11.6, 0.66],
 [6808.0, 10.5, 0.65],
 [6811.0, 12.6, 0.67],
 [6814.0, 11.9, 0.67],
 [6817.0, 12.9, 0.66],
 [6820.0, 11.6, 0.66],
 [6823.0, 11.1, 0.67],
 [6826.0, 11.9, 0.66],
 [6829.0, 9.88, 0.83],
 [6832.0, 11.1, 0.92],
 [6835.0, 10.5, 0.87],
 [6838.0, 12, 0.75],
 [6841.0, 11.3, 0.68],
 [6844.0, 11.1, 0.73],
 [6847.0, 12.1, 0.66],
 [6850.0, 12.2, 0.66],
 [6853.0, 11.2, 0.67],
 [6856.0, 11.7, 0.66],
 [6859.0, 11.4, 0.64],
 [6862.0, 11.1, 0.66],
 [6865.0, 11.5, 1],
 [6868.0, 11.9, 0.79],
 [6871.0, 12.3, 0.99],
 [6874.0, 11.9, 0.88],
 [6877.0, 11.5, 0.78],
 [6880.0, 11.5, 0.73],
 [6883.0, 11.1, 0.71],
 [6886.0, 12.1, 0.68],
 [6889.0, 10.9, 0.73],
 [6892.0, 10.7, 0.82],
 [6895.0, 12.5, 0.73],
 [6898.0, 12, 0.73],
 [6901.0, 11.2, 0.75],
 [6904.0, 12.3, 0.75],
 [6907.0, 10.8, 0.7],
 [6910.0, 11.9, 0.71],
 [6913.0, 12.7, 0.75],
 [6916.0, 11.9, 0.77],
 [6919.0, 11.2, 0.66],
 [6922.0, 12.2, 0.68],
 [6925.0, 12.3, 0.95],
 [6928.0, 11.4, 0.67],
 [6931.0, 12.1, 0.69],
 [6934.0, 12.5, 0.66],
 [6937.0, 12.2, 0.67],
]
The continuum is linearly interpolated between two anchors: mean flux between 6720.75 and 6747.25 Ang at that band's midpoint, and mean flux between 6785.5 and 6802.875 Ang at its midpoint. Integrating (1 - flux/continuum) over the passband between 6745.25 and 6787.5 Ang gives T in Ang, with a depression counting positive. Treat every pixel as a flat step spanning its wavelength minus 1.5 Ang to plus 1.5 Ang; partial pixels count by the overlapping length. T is 1.0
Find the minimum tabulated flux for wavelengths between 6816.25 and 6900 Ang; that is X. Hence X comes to 9.88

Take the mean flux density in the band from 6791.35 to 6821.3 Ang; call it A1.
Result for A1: 11.9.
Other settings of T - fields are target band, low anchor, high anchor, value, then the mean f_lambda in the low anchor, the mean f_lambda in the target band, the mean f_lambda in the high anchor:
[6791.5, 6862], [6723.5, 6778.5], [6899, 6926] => 1.36 Ang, 11.8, 11.6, 11.8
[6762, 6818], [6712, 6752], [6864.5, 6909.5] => -0.34 Ang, 11.8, 11.8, 11.6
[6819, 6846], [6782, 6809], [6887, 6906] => 1.10 Ang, 11.7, 11.2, 11.6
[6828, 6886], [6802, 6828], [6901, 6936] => 1.62 Ang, 11.7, 11.5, 11.9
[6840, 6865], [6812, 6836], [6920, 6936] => 0.15 Ang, 11.4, 11.5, 12.1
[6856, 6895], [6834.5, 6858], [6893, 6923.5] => 0.52 Ang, 11.6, 11.5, 11.9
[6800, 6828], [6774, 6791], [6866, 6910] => -0.08 Ang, 11.7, 11.7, 11.6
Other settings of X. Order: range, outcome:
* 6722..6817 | 10.3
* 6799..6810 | 10.5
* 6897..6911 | 10.8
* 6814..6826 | 11.1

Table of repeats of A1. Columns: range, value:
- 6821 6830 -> 11.1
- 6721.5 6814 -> 11.8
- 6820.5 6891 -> 11.4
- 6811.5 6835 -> 11.5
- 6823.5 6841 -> 11.1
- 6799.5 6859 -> 11.5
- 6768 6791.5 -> 11.6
